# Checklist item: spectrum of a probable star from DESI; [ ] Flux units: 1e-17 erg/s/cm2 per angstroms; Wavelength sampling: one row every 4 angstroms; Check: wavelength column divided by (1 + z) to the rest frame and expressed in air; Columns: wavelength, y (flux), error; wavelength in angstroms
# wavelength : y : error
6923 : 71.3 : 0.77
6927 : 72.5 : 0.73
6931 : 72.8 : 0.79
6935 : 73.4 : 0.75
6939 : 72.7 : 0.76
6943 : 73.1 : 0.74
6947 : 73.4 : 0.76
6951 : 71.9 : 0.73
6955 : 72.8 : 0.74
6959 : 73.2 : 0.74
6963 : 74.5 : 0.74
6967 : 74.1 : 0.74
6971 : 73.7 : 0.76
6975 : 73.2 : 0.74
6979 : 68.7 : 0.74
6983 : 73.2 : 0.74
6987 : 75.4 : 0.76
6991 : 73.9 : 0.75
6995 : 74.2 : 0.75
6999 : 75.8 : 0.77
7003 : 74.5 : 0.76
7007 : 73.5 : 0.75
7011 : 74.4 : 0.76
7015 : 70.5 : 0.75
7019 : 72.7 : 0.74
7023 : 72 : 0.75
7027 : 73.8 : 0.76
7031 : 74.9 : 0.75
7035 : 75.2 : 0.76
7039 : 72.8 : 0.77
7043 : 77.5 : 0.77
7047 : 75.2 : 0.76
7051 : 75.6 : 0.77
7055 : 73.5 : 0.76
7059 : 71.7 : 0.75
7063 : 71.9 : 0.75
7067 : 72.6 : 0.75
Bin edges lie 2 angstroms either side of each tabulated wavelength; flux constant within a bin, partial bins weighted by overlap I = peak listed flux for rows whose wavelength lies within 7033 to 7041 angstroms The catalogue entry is 75.2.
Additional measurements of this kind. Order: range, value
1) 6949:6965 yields 74.5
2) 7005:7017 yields 74.4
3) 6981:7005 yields 75.8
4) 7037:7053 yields 77.5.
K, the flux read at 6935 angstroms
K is 73.4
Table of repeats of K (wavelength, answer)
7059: 71.7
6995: 74.2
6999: 75.8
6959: 73.2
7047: 75.2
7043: 77.5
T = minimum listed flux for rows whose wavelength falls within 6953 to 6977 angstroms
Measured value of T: 72.8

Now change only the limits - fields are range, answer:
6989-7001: 73.9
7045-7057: 73.5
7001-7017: 70.5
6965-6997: 68.7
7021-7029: 72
